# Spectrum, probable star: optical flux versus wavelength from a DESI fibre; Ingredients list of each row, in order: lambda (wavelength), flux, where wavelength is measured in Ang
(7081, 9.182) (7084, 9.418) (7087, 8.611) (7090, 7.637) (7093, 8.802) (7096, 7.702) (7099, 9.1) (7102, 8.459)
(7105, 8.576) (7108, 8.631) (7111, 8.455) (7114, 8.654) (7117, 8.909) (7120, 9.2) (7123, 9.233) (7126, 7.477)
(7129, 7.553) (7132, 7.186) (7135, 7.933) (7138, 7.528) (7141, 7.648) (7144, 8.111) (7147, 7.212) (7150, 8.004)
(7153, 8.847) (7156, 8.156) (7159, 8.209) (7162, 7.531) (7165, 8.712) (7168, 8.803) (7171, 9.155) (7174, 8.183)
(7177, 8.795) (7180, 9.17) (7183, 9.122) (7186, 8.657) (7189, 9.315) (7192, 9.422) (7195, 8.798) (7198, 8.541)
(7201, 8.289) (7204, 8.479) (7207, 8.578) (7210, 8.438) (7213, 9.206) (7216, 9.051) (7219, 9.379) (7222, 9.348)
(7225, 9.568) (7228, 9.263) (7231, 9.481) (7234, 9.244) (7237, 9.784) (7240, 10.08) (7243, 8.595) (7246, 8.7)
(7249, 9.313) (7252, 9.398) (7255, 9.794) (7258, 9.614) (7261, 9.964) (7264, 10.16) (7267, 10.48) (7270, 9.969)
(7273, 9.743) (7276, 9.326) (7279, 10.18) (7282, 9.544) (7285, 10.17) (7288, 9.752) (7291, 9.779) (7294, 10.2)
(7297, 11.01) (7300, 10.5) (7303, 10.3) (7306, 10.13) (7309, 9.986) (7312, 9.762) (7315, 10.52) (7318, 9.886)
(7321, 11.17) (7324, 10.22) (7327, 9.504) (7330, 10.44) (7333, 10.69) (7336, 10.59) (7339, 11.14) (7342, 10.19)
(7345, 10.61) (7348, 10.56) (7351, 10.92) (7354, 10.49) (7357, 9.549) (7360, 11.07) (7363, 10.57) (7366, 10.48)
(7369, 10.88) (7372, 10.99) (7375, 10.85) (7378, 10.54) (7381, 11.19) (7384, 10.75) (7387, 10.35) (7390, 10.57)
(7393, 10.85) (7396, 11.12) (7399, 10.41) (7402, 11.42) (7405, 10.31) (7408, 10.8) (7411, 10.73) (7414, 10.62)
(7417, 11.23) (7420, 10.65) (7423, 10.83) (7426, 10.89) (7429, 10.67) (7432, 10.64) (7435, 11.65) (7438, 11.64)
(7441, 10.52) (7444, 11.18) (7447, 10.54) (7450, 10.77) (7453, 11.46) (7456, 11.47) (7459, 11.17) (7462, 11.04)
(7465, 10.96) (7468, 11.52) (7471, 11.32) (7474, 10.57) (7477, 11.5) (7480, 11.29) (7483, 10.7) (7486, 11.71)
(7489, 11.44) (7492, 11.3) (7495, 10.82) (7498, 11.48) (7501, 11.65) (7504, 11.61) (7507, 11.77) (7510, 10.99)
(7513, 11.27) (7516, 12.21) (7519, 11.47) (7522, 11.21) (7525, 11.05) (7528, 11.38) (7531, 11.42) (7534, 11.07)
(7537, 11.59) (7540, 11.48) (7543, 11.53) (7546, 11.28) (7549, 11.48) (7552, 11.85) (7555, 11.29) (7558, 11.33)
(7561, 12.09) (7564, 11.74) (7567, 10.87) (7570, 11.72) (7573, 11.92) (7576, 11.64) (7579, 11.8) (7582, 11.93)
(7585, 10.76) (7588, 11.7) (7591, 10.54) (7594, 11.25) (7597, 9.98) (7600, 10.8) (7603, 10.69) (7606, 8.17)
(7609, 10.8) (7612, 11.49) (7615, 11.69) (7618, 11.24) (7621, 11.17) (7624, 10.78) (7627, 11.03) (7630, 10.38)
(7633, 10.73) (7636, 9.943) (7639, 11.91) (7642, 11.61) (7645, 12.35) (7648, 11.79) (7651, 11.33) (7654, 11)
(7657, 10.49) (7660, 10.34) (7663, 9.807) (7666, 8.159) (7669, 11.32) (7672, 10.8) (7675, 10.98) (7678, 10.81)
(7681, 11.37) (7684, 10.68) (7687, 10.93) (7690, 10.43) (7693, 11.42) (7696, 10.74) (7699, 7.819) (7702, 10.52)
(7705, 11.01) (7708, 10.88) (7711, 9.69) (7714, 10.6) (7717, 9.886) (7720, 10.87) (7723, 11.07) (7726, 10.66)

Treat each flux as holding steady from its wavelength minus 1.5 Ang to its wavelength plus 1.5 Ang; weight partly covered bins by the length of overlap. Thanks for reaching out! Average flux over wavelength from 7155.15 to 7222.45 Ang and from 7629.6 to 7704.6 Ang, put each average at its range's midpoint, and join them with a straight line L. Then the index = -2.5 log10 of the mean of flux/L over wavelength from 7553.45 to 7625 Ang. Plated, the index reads -0.076 mag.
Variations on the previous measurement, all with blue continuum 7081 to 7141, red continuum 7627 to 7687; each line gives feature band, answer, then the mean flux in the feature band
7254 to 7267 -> -0.10 mag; 9.96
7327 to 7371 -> -0.12 mag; 10.6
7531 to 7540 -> -0.11 mag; 11.4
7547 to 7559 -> -0.11 mag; 11.5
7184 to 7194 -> -0.05 mag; 9.11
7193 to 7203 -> 0.02 mag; 8.58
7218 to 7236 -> -0.06 mag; 9.39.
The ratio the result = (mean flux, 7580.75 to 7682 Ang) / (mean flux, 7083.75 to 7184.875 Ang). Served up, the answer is 1.30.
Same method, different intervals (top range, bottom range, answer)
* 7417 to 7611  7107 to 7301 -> 1.24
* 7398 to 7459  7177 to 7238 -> 1.21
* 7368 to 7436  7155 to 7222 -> 1.24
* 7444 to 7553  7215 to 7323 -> 1.15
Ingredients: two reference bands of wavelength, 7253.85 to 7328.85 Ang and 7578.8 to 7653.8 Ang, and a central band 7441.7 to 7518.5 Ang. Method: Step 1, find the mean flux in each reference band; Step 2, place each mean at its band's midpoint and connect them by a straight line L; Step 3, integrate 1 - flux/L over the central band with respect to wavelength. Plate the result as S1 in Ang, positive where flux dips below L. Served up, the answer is -4.6 Ang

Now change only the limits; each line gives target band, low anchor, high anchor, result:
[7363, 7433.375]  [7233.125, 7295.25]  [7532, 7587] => -1.6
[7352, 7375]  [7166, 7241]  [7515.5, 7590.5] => -1.0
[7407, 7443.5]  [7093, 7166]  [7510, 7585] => -1.3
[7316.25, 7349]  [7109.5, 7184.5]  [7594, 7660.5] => -4.0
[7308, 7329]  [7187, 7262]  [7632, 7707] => -1.4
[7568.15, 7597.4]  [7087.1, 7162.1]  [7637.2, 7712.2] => -3.0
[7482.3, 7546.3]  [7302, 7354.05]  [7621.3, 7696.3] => -4.5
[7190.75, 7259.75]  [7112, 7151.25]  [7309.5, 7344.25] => 0.1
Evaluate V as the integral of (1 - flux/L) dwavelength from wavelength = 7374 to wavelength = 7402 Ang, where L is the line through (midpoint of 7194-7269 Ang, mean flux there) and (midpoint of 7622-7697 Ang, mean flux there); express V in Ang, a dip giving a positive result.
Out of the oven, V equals -2.63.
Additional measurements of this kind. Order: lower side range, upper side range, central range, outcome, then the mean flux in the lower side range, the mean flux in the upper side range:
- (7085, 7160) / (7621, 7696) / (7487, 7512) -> -3.24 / 8.24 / 10.9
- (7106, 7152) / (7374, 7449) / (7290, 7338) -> -1.97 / 8.13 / 10.8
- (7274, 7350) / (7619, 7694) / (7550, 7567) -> -1.43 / 10.2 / 10.9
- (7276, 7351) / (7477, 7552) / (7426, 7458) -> -0.16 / 10.3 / 11.4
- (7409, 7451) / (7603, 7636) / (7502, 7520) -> -1.23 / 10.9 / 10.7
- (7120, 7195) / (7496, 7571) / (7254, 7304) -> -3.55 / 8.36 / 11.5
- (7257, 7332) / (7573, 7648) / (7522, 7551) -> -1.44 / 10.1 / 11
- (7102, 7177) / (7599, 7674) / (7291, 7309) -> -2.49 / 8.26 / 10.8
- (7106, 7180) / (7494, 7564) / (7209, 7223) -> -0.35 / 8.28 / 11.5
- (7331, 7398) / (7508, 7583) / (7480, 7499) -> 0.01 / 10.7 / 11.5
